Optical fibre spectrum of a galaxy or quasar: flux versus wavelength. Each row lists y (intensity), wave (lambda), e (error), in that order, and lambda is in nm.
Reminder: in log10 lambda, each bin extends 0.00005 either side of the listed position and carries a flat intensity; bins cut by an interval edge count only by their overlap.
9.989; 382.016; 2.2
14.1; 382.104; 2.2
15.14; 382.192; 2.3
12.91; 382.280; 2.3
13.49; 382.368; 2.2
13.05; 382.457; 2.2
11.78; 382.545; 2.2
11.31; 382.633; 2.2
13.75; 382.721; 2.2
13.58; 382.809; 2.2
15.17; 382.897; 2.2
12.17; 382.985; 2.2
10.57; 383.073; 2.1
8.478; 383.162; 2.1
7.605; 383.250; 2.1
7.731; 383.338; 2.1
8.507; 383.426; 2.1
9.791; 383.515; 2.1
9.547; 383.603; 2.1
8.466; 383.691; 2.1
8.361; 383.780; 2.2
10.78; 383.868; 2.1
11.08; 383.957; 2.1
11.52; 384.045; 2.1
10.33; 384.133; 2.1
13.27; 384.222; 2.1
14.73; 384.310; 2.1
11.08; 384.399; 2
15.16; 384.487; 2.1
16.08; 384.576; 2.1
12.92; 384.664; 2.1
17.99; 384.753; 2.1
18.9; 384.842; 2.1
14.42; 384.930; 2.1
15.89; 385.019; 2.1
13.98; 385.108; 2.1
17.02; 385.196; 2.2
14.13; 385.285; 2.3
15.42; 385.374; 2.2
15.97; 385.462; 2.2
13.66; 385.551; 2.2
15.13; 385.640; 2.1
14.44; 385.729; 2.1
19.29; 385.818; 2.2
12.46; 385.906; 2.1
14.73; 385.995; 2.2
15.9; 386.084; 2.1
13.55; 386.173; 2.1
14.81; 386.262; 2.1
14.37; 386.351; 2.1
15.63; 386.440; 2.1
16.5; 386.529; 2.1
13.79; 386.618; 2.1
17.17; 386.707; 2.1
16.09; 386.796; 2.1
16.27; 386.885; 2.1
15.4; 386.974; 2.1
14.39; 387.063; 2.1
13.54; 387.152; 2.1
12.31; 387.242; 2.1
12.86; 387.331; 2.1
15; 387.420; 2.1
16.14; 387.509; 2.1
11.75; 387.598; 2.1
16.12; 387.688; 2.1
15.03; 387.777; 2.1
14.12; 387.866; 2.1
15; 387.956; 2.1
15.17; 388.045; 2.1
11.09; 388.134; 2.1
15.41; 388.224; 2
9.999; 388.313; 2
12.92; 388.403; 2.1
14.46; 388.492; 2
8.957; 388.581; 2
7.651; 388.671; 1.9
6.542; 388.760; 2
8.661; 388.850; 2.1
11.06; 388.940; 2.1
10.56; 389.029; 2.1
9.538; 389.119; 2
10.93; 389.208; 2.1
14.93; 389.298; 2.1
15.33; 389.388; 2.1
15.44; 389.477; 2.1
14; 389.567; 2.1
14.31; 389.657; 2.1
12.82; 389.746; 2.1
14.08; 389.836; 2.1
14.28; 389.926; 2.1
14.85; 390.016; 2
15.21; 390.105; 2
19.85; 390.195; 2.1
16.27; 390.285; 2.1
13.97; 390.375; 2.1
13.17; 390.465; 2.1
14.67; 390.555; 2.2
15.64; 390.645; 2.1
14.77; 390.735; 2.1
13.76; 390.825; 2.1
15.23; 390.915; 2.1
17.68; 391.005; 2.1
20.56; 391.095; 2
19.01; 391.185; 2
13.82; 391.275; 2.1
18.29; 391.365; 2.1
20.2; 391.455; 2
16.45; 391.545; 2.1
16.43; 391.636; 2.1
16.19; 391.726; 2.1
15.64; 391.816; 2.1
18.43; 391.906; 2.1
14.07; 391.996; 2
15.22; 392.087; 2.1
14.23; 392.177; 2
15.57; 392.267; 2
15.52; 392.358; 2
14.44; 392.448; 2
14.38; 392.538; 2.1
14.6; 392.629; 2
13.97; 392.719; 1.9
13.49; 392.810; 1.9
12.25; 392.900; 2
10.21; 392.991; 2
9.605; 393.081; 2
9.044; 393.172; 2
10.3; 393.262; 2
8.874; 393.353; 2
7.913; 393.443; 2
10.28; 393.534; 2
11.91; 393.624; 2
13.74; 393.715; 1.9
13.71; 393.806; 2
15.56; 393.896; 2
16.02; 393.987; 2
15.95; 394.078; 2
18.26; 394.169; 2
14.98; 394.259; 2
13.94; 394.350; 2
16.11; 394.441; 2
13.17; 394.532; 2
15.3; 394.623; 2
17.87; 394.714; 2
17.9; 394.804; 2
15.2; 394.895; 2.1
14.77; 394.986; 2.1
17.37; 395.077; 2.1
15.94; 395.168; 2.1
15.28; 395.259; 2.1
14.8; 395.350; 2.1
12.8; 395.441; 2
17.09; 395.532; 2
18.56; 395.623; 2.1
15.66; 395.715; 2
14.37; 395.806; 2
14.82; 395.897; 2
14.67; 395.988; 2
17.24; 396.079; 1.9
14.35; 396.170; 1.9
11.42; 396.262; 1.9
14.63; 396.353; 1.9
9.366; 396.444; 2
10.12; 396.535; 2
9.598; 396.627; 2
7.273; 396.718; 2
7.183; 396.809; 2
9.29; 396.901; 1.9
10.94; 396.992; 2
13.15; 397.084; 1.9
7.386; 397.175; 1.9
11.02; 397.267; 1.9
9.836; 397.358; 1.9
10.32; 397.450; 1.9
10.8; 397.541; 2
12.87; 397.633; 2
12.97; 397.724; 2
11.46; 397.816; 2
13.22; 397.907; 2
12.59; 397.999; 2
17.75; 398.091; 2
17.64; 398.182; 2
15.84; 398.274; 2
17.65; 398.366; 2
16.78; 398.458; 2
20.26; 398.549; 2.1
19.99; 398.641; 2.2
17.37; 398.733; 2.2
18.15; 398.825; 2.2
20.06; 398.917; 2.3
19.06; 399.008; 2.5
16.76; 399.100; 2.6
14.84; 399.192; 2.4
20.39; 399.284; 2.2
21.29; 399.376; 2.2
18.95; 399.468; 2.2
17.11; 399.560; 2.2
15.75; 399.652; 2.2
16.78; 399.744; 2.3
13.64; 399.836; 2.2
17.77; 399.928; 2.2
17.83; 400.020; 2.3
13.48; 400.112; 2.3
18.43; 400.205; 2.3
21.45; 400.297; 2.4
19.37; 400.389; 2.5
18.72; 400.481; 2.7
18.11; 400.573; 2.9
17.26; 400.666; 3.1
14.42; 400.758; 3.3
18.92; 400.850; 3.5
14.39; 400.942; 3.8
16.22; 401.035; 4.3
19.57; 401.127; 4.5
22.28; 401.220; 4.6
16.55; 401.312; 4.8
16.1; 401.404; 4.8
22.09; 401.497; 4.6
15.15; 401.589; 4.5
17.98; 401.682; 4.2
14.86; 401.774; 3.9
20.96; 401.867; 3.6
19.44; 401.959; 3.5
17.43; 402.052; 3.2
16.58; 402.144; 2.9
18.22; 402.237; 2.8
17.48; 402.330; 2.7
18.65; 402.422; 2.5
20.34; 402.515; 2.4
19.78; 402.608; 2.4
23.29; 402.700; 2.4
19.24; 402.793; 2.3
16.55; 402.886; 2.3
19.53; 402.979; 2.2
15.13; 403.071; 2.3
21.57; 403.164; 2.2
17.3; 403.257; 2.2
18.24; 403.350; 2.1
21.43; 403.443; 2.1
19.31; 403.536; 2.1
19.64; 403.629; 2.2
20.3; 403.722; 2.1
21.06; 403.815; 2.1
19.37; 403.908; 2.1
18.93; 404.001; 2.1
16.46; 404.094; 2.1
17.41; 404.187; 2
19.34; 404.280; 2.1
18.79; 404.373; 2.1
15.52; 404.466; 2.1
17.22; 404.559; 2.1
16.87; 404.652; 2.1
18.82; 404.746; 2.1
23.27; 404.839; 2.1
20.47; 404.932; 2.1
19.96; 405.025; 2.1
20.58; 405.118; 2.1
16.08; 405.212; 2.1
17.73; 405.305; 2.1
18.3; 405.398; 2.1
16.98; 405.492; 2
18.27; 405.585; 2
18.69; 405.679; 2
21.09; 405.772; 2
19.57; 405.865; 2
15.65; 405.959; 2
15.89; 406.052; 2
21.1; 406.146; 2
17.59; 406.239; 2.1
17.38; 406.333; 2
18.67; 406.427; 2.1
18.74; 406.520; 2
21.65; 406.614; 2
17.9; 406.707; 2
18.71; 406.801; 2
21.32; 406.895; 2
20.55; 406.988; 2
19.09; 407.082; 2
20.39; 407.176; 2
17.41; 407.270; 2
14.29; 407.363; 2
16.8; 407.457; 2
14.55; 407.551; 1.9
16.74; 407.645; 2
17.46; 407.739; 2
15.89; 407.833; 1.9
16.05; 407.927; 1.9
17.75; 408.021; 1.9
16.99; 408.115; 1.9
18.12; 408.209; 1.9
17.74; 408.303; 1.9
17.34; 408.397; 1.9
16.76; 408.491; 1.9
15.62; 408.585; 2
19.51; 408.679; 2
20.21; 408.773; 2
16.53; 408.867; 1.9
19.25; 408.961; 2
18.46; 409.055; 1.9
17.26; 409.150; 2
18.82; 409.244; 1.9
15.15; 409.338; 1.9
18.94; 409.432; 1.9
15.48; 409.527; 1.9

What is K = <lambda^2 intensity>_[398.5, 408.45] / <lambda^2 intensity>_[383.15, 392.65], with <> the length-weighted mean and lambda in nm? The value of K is 1.40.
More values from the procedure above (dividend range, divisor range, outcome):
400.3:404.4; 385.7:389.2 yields 1.48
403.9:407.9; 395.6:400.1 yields 1.30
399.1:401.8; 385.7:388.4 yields 1.29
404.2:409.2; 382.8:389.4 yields 1.53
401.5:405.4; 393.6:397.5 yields 1.42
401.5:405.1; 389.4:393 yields 1.30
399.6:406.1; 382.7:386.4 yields 1.52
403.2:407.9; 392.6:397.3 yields 1.47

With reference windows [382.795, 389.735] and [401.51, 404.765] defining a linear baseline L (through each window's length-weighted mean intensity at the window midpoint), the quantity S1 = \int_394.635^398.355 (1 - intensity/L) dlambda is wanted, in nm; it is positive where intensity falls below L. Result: 0.676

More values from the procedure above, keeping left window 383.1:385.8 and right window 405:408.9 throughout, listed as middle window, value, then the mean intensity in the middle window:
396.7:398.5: 0.398 nm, 12.4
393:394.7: 0.219 nm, 13.1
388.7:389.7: 0.147 nm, 11.9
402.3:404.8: -0.230 nm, 18.8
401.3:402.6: -0.093 nm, 18.1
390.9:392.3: -0.220 nm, 16.7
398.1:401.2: -0.269 nm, 17.7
